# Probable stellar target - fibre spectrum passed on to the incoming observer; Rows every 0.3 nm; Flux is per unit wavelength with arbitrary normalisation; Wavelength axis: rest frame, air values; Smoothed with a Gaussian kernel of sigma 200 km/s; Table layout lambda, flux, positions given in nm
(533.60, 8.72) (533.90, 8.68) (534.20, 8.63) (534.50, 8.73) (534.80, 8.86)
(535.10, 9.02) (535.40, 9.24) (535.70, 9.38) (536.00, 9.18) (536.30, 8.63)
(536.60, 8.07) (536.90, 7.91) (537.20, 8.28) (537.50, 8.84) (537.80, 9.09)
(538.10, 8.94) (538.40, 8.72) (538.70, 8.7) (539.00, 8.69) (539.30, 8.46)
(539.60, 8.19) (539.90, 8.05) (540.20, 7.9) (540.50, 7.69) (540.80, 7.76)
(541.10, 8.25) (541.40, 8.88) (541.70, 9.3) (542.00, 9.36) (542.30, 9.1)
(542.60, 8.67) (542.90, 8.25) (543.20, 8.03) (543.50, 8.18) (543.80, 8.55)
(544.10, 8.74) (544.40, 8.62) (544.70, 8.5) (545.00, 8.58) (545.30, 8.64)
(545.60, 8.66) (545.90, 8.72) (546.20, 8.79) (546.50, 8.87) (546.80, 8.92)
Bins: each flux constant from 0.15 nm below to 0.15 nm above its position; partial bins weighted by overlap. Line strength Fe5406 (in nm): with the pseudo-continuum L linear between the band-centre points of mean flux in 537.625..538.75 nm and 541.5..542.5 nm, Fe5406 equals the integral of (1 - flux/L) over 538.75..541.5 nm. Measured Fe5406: 0.25 nm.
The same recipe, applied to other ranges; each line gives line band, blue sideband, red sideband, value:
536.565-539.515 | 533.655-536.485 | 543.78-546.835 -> 0.09 nm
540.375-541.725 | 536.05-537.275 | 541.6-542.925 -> 0.08 nm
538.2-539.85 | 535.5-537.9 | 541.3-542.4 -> 0.07 nm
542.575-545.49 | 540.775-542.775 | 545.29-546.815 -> 0.11 nm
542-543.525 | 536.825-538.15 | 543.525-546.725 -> 0.02 nm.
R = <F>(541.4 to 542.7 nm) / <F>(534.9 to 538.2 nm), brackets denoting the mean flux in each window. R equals 1.0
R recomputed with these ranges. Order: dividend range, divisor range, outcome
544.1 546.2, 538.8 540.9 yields 1.06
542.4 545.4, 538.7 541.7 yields 1.02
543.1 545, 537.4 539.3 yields 0.96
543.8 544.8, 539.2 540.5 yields 1.07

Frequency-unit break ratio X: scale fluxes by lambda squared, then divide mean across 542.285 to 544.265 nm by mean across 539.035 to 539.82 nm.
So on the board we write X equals 1.03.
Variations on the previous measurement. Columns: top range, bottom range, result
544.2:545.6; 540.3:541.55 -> 1.07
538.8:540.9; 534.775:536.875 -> 0.93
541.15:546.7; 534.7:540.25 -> 1.03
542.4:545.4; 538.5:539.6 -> 1.01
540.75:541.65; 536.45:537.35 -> 1.06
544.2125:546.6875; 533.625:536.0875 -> 1.01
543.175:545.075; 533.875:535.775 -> 0.98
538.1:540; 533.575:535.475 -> 0.98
